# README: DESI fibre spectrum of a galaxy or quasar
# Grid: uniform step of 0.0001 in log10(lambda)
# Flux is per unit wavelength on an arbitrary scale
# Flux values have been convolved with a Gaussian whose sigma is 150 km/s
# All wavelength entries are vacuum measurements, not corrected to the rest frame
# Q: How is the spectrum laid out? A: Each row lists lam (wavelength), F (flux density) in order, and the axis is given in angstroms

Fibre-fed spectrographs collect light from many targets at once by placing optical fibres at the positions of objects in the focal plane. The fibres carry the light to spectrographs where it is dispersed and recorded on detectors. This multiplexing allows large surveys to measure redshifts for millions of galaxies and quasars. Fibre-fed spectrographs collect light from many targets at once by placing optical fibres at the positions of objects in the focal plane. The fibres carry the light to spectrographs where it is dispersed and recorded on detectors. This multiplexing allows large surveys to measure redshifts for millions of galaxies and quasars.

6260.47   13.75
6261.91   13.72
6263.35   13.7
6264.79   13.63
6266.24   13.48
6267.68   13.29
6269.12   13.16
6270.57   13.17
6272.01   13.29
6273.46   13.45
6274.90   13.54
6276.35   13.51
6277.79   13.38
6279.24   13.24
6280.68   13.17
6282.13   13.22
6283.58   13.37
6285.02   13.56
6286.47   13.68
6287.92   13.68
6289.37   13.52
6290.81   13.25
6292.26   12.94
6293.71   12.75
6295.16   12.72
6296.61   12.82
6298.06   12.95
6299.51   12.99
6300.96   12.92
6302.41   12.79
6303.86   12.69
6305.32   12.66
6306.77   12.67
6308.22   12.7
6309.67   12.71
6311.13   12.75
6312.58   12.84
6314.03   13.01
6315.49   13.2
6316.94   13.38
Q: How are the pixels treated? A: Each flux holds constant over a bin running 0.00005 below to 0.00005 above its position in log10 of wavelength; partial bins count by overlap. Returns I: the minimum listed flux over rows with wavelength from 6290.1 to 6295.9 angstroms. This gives 12.72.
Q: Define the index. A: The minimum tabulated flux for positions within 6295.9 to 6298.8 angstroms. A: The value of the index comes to 12.82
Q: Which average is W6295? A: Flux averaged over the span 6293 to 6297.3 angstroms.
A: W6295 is 12.8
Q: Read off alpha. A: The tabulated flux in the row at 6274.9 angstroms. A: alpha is 13.54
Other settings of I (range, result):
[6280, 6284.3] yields 13.17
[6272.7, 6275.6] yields 13.45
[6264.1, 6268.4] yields 13.29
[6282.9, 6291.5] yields 13.25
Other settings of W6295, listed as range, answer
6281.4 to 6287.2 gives 13.4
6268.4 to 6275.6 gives 13.3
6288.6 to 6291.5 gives 13.4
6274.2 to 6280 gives 13.4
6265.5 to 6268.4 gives 13.4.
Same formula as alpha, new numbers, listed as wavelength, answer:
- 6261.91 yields 13.72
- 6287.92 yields 13.68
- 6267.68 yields 13.29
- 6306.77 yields 12.67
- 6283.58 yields 13.37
